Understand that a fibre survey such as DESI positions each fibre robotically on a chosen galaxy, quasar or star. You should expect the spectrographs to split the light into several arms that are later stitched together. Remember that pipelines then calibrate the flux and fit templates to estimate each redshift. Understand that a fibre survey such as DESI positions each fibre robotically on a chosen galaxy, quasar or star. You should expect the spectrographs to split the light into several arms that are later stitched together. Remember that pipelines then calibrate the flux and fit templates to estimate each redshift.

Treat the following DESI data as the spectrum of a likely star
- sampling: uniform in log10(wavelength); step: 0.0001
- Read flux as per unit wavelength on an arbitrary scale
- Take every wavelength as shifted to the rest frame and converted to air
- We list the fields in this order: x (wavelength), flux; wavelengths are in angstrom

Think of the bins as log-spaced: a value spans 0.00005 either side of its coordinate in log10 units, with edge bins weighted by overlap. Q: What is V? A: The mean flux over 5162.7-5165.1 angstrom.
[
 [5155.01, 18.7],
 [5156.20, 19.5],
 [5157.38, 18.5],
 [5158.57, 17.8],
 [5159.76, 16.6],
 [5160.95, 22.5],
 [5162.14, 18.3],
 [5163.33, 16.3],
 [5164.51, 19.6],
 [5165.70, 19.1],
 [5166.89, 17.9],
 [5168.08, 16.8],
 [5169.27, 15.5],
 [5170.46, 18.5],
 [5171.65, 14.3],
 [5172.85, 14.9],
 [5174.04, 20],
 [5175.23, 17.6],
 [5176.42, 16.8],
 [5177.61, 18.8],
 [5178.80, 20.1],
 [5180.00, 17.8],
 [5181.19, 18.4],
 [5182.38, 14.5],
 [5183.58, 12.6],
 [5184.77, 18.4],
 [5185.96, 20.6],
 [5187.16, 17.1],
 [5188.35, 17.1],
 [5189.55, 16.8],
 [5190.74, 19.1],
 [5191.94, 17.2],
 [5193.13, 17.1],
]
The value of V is 18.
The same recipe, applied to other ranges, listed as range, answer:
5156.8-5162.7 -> 18.7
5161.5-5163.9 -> 17.4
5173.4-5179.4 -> 18.6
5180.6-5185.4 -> 16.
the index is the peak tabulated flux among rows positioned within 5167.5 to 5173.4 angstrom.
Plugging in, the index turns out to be 18.5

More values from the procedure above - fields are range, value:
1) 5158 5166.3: 22.5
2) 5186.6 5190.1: 17.1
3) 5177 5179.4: 20.1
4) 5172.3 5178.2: 20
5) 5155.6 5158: 19.5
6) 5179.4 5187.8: 20.6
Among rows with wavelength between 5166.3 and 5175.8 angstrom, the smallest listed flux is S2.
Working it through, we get 14.3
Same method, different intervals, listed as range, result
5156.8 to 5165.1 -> 16.3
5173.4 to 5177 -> 16.8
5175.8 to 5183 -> 14.5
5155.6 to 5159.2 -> 17.8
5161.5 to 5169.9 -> 15.5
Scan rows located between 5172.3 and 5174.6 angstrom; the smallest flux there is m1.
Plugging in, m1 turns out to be 14.9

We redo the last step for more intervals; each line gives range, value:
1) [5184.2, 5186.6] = 18.4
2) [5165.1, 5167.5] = 17.9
